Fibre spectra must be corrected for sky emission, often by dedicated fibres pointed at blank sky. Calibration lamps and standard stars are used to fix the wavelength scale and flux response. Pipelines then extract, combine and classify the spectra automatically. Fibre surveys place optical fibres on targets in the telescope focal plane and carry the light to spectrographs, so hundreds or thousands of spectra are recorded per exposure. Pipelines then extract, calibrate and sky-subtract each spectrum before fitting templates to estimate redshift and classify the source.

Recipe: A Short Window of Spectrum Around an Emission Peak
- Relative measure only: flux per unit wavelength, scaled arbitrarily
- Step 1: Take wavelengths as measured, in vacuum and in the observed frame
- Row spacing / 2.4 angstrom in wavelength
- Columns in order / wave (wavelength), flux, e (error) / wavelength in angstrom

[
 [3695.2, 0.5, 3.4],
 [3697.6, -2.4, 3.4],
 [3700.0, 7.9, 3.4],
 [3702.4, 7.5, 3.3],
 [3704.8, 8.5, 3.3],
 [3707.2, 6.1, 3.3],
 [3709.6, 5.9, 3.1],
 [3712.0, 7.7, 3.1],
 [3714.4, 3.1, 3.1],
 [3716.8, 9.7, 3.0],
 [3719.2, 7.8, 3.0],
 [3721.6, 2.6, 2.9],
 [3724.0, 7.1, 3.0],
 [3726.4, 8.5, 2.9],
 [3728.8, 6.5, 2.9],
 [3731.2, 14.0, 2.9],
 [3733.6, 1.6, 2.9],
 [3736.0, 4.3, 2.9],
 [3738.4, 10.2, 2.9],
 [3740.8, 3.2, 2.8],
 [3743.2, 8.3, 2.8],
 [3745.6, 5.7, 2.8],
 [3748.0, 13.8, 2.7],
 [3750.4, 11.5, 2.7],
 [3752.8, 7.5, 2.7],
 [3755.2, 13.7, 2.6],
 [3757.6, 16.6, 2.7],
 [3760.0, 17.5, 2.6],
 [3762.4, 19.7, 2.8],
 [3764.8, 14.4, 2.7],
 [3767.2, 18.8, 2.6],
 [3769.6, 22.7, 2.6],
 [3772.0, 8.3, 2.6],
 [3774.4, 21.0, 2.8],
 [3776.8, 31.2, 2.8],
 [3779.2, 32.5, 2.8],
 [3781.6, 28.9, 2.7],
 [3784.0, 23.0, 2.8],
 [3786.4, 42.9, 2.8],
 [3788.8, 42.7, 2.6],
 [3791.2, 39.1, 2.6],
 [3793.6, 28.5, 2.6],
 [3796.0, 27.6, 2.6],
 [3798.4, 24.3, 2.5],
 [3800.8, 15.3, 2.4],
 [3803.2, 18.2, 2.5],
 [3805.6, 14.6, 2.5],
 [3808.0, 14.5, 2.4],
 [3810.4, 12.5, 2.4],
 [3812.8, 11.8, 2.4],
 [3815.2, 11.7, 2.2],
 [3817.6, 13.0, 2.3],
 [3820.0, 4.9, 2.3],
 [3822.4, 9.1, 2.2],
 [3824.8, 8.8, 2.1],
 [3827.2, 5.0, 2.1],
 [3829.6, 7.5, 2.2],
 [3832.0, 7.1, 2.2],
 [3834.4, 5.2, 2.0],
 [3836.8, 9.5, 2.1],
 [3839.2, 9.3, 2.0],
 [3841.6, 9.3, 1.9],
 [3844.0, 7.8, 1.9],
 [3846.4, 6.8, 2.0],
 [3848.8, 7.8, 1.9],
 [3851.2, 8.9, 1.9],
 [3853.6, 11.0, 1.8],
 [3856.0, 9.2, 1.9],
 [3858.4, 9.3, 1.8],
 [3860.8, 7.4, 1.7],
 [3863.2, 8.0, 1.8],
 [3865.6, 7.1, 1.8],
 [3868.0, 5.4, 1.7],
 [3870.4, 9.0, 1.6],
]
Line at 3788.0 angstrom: Lyman alpha 1216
